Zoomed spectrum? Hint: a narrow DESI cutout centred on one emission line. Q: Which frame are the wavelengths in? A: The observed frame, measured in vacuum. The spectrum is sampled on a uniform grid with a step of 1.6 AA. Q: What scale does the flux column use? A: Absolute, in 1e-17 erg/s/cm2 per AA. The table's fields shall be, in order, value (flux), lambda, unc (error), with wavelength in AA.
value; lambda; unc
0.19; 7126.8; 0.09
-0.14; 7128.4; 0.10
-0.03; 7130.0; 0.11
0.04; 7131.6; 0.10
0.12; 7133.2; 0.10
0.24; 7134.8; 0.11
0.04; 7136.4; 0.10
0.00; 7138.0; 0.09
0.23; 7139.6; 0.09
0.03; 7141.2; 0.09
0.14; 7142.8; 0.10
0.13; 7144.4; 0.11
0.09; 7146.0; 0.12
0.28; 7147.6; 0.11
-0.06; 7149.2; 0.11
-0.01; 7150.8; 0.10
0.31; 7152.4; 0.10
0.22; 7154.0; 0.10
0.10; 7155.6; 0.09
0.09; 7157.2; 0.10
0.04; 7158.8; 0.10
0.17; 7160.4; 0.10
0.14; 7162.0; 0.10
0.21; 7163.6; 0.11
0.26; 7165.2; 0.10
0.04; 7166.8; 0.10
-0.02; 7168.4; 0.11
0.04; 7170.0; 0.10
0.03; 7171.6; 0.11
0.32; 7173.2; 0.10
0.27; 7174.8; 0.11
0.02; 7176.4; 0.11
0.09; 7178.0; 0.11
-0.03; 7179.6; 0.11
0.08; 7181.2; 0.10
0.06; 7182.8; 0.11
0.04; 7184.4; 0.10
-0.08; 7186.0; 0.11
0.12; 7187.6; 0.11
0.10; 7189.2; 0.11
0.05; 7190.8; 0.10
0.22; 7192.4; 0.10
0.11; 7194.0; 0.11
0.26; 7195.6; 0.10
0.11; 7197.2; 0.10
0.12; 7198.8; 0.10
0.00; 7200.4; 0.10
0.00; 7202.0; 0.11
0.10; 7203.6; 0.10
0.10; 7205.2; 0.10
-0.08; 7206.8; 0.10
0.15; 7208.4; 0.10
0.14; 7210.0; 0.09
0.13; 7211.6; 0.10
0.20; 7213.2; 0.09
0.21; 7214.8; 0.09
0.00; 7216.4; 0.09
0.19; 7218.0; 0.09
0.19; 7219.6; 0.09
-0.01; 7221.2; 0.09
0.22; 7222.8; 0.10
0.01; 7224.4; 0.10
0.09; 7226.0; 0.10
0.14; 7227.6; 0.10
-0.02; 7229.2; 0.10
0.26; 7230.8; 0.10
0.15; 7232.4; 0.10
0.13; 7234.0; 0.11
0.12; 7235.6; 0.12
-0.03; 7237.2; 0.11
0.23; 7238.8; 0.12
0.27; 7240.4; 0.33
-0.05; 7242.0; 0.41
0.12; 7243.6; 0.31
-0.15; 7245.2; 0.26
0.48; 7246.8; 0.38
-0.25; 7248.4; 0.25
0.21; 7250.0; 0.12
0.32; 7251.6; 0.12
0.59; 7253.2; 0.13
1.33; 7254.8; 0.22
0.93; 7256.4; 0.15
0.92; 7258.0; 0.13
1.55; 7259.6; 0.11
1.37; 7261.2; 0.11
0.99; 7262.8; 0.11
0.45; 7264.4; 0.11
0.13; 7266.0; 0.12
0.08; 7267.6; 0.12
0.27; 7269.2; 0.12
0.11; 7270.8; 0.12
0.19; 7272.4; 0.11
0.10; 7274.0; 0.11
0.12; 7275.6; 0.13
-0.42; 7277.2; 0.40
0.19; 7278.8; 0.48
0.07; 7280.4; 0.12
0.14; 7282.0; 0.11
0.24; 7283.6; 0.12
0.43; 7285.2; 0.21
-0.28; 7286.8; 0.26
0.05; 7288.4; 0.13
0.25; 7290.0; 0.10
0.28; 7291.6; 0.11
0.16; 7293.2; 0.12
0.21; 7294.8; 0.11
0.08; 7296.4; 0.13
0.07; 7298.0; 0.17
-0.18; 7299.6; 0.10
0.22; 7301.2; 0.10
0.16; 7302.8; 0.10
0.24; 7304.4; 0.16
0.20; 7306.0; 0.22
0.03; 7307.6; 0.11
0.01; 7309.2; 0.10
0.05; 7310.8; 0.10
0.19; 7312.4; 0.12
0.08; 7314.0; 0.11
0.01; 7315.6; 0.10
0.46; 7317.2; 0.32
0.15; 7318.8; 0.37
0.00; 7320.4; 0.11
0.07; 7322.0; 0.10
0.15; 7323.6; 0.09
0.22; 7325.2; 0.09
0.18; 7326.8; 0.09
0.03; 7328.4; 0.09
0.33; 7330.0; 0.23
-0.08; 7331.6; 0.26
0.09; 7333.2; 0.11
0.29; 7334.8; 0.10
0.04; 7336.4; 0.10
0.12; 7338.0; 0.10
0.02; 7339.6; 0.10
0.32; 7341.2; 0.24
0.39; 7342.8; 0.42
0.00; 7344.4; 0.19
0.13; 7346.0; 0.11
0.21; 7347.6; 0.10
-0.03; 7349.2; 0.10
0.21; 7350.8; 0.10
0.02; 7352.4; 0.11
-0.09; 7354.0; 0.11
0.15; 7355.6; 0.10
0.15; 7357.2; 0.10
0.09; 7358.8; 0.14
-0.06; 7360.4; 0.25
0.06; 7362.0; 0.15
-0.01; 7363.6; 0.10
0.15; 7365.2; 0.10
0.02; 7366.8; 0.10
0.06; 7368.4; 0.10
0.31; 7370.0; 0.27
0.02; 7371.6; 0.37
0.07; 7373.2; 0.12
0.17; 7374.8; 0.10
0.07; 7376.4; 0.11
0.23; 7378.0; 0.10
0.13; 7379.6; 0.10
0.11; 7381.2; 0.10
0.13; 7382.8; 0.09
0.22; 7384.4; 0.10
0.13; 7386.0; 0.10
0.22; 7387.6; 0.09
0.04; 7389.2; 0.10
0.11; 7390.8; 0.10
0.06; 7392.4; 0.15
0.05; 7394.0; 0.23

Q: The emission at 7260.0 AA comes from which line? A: [O II] 3727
